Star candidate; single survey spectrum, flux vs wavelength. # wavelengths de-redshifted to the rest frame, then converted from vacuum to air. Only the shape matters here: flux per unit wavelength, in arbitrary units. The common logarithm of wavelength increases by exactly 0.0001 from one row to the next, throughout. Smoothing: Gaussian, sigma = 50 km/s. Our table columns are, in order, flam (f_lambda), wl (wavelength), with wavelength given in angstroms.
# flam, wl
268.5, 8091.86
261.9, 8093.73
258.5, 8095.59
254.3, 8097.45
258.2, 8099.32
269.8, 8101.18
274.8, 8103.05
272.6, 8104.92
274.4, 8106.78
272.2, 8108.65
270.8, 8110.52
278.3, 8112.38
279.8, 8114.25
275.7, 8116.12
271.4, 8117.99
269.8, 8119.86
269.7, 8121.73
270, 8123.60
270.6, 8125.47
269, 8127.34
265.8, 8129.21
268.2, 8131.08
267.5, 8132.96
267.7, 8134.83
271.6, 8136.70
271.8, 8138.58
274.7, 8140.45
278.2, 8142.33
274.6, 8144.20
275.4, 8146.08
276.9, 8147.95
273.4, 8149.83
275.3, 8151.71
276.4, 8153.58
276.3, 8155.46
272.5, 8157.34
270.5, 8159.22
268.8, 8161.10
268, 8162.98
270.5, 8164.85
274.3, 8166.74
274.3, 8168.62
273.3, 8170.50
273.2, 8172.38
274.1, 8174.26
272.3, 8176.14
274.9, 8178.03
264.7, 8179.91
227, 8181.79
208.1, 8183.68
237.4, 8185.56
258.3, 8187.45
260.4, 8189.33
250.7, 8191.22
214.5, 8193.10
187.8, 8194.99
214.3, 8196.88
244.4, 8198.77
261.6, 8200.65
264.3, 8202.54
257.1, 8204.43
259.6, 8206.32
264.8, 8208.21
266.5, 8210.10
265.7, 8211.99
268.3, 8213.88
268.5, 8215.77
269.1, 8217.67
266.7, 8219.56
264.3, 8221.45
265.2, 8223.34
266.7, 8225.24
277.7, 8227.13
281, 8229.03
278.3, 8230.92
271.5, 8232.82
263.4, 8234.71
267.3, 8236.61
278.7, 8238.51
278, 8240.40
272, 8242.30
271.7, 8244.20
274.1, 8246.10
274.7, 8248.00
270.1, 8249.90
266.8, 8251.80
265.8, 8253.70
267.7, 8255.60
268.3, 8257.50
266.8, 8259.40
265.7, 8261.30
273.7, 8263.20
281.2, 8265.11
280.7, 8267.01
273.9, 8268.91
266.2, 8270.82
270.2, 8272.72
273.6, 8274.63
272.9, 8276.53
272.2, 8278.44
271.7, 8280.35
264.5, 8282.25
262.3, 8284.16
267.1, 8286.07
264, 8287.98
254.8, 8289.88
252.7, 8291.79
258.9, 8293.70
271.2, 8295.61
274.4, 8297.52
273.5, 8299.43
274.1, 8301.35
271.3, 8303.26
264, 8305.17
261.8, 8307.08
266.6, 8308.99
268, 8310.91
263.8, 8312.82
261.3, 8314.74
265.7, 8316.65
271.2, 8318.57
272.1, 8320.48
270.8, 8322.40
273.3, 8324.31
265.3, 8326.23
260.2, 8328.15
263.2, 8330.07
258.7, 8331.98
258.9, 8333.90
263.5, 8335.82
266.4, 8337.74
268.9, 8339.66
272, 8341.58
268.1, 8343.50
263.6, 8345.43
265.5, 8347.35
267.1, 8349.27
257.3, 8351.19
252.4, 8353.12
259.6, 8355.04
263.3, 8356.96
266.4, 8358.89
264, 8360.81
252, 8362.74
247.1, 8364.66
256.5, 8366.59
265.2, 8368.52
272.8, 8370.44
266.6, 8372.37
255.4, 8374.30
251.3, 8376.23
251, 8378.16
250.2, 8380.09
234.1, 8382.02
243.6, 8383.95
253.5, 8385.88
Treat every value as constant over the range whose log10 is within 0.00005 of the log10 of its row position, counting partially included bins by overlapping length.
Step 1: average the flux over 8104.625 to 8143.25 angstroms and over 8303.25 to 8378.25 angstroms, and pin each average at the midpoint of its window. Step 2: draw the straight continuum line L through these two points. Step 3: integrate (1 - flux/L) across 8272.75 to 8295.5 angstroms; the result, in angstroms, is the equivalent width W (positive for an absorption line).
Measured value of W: 0.0 angstroms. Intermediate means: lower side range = 272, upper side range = 263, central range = 265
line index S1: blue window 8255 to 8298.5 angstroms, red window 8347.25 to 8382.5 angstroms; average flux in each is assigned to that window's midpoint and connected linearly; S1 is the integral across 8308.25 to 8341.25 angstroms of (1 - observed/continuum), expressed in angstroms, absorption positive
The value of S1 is -0.4 angstroms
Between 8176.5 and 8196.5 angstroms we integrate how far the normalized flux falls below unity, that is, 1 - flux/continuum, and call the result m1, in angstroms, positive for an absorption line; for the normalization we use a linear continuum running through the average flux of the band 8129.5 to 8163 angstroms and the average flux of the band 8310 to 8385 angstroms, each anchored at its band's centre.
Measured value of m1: 2.3 angstroms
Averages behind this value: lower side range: 273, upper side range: 261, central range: 239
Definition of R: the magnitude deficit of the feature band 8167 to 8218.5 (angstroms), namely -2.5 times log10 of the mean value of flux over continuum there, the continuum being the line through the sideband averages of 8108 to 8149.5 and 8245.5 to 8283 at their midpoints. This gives 0.07 mag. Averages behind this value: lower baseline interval 272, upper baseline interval 271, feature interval 254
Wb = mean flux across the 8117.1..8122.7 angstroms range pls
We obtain 270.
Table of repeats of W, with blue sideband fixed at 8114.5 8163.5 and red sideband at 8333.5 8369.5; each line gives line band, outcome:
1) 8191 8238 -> 1.7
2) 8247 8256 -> -0.1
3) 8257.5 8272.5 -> -0.3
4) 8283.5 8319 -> -0.2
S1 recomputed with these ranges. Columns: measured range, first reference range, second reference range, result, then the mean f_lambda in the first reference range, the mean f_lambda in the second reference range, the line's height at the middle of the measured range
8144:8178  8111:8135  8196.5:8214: -1.09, 271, 258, 265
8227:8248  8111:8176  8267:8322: -0.34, 273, 268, 269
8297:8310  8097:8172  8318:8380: -0.23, 272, 263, 265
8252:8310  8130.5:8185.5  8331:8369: -0.94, 268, 262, 264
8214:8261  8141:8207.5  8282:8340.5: -1.46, 260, 266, 262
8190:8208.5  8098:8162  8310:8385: 1.88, 272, 261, 269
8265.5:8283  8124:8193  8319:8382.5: -0.58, 266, 262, 263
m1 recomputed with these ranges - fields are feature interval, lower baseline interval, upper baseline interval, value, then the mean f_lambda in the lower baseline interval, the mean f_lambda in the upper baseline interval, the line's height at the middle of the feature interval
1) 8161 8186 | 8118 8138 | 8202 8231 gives 0.61 angstroms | 269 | 267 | 268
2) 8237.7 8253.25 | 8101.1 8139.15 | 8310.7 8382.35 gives -0.39 angstroms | 271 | 262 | 266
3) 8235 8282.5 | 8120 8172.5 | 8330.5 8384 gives -1.09 angstroms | 272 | 260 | 265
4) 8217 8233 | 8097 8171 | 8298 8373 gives -0.16 angstroms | 272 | 265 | 269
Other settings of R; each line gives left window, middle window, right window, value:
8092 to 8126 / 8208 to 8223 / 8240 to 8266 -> 0.02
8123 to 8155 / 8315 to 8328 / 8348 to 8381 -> -0.03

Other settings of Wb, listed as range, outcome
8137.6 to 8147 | 275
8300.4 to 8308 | 268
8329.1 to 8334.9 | 260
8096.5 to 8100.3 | 257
